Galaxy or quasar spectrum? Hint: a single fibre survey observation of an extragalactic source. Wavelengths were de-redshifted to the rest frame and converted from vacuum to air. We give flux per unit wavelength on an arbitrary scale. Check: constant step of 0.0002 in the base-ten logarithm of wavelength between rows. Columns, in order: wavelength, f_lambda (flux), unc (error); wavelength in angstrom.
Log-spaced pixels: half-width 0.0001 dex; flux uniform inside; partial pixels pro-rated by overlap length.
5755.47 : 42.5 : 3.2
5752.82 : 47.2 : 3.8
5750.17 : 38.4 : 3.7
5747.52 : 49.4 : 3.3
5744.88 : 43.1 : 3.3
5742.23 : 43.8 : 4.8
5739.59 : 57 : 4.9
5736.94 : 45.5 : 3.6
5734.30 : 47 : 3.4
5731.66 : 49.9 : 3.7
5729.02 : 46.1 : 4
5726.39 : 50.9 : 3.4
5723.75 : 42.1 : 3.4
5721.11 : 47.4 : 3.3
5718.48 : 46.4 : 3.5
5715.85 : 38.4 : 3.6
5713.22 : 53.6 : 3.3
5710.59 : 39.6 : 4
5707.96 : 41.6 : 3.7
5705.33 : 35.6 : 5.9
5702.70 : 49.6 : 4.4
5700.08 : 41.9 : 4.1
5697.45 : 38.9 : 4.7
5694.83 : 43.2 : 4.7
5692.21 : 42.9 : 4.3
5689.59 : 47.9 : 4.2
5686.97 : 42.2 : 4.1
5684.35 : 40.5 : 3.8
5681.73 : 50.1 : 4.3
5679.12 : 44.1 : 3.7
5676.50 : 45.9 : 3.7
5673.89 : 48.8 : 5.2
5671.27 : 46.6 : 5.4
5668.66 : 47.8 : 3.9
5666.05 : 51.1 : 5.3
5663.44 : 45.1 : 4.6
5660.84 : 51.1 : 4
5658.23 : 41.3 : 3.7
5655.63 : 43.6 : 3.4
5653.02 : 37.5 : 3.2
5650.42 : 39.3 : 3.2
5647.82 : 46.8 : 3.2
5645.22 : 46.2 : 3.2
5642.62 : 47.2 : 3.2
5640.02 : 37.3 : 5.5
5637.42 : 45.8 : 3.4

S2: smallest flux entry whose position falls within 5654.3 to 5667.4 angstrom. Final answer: 41.3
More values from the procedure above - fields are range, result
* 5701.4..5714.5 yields 35.6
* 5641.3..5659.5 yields 37.5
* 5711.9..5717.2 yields 38.4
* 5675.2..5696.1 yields 40.5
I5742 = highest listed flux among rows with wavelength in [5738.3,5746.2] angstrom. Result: 57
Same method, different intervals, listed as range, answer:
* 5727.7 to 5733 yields 49.9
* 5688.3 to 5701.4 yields 47.9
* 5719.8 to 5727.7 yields 50.9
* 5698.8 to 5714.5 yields 53.6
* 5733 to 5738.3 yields 47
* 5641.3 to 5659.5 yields 47.2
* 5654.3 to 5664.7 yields 51.1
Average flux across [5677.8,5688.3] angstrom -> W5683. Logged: 44.2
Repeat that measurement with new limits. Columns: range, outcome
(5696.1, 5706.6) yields 41.5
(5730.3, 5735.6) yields 48.4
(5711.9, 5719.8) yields 46.2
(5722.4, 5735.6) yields 47.2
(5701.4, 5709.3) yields 42.2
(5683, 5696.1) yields 43.4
